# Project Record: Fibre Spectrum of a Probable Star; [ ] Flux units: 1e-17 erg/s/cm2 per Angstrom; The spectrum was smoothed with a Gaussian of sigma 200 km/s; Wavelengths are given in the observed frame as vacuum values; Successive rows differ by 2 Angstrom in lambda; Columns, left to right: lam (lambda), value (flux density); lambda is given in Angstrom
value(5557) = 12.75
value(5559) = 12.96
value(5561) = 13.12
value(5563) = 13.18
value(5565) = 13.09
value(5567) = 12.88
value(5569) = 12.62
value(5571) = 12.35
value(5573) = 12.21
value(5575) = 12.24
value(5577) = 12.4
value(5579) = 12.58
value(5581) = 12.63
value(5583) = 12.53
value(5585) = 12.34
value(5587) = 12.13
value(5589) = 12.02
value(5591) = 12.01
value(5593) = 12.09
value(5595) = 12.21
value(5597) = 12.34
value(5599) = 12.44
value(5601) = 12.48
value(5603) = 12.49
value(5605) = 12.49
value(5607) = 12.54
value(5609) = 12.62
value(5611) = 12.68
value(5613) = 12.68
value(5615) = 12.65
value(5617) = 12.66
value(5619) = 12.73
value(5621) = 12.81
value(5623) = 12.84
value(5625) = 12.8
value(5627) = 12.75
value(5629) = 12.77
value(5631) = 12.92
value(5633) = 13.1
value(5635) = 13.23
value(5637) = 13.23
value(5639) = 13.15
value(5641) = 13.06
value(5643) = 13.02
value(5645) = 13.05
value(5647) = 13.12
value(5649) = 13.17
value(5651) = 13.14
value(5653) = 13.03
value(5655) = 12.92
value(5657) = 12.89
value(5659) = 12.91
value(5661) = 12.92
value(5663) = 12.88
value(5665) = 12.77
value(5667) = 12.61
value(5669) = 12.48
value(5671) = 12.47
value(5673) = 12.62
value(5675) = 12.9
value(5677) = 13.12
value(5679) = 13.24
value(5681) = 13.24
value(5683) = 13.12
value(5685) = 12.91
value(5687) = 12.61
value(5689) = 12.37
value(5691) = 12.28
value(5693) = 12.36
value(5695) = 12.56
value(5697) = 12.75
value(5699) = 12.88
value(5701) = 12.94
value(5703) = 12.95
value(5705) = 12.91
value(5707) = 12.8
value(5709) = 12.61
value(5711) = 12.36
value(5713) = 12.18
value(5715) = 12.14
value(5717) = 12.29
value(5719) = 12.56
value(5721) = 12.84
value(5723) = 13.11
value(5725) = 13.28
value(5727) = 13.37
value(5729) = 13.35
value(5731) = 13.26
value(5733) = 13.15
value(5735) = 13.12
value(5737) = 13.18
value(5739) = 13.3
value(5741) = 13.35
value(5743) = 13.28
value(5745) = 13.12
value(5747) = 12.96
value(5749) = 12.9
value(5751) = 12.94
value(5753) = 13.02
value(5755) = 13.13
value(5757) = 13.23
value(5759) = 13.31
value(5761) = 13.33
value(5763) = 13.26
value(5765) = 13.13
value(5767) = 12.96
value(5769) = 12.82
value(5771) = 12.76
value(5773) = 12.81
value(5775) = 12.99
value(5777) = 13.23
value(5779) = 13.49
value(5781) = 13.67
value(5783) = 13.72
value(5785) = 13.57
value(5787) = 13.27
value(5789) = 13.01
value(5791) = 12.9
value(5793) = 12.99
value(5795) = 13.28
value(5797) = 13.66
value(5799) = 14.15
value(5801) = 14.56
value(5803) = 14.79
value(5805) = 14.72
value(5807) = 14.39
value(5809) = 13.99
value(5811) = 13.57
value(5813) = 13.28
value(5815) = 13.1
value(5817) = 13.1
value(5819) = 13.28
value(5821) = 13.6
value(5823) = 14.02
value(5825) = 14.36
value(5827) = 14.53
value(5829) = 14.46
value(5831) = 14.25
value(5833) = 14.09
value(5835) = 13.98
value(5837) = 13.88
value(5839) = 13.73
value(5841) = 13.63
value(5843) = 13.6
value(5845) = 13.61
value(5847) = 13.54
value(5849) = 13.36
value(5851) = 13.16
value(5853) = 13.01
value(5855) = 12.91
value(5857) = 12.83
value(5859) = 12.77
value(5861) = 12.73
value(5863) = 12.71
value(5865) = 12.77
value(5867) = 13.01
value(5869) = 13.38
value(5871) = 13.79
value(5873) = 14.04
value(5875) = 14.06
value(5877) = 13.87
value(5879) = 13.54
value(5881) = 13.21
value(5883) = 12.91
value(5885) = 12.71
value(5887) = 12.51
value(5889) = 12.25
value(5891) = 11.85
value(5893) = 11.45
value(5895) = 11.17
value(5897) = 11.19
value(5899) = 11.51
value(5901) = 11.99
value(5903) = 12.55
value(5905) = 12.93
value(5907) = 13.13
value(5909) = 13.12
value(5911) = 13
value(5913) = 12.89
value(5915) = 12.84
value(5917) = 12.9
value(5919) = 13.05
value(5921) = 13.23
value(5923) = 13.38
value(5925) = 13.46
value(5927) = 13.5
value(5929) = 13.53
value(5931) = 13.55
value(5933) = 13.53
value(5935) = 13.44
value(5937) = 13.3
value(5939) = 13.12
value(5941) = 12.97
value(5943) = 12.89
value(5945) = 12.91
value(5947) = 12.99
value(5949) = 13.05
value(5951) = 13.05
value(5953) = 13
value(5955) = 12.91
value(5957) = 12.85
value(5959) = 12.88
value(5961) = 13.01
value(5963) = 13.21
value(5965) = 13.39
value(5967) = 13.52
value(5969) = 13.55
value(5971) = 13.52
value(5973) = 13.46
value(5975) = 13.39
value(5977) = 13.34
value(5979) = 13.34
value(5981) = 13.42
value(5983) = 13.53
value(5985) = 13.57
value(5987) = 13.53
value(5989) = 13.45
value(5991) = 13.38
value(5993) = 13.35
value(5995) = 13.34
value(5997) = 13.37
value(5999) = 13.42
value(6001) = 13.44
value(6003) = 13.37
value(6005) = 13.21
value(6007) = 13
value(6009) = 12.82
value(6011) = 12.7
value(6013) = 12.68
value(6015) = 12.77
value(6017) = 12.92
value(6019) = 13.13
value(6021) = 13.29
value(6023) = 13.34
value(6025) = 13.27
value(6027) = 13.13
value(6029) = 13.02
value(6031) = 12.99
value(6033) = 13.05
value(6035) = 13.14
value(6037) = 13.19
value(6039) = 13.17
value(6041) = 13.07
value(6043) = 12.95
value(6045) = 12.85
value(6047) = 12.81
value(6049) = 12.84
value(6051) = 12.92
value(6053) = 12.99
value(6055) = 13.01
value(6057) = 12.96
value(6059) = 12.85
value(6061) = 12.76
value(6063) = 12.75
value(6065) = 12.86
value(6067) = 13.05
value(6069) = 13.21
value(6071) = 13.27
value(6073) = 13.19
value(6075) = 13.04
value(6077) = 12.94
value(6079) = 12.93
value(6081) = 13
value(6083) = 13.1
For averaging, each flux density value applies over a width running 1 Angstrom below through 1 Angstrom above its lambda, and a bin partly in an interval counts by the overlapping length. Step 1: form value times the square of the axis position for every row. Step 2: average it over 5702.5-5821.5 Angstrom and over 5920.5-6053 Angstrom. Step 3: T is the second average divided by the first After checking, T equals 1.08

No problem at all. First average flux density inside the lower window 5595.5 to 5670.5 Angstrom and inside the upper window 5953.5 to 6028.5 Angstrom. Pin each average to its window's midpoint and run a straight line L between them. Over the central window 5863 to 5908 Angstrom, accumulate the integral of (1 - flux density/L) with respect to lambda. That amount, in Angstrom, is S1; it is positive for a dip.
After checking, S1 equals 1.3 Angstrom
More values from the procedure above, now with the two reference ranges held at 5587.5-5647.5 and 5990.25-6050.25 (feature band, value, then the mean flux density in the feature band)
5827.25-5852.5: -1.7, 13.8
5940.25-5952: 0.0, 13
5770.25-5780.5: -0.2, 13.1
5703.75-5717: 0.3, 12.5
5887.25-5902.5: 1.5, 11.7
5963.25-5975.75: -0.4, 13.5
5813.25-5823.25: -0.4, 13.4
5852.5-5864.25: 0.1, 12.8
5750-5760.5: -0.2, 13.1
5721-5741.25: -0.7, 13.2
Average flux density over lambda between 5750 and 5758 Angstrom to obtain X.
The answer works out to 13.1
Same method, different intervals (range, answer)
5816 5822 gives 13.3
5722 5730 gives 13.3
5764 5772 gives 12.9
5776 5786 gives 13.5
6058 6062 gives 12.8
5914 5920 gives 12.9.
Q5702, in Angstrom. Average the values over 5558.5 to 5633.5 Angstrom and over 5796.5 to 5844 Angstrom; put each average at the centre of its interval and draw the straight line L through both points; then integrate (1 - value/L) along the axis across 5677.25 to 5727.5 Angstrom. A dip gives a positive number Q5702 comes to 1.8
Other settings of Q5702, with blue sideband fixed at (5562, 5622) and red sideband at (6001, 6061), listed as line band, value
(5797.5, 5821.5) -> -2.1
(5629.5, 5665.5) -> -1.3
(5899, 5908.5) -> 0.2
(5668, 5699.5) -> -0.3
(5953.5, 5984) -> -0.8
